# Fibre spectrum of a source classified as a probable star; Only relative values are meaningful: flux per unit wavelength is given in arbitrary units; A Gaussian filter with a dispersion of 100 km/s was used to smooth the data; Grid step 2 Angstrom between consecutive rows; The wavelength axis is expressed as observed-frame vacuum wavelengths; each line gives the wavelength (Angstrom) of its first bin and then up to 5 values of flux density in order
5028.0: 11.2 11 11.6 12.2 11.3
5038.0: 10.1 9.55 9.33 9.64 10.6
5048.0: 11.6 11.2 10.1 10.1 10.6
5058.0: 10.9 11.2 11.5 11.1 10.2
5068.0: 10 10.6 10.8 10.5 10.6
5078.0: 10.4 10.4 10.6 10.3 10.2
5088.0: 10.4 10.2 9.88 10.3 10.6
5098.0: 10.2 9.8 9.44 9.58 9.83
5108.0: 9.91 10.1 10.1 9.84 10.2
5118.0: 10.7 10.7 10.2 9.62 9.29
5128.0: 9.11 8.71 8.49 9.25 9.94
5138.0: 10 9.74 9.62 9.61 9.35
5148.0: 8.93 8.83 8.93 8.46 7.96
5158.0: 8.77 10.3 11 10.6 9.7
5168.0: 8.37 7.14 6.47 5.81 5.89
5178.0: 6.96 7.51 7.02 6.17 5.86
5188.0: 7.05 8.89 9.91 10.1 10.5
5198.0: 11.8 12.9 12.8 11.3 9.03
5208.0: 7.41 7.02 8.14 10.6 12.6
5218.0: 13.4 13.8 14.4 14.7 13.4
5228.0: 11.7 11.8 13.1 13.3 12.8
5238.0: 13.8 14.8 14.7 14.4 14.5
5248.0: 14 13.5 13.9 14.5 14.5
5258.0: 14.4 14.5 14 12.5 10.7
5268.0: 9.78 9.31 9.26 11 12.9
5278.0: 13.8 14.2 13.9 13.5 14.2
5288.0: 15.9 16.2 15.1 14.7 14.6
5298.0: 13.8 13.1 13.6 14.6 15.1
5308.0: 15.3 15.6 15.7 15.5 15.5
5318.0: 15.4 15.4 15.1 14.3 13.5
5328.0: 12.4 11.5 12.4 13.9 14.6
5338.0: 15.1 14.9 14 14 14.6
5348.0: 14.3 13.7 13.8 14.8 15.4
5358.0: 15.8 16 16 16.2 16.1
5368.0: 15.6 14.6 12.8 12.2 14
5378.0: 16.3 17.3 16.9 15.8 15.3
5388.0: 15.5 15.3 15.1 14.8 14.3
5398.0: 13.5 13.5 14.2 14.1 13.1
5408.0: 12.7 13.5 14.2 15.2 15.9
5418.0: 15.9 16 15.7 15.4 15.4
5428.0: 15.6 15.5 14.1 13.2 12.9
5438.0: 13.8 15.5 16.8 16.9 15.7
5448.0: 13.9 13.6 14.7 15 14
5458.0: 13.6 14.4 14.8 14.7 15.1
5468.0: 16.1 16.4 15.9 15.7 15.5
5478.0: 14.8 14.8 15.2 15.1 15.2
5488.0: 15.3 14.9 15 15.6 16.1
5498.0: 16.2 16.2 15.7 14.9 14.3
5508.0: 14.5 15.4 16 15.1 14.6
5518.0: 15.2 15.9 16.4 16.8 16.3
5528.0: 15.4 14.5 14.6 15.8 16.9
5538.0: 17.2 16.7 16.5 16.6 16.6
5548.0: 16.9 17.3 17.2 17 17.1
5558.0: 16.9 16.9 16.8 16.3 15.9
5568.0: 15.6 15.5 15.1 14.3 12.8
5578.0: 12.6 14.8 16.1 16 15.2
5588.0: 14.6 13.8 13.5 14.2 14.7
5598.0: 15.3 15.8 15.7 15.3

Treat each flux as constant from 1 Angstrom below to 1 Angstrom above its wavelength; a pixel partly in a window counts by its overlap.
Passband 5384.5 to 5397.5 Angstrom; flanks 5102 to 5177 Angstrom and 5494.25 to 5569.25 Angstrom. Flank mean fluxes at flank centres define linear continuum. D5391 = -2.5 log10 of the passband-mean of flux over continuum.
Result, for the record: -0.11 mag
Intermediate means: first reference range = 9.22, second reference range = 16.1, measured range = 15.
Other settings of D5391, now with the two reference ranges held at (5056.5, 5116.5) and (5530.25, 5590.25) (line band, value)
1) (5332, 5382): -0.10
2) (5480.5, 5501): -0.03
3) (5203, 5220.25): 0.16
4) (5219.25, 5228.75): -0.15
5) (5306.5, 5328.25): -0.15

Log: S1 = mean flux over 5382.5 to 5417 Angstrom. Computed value 14.5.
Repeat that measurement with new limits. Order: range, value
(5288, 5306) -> 14.6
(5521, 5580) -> 16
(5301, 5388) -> 14.8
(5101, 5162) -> 9.54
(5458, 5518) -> 15.3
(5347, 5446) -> 14.9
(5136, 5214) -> 8.87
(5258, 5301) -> 13.2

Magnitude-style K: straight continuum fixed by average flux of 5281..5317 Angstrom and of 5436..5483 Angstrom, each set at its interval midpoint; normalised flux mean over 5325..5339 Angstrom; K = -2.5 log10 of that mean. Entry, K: 0.11 mag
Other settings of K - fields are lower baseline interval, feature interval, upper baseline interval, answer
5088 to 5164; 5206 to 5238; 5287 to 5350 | 0.02 mag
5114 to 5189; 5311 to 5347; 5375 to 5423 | -0.09 mag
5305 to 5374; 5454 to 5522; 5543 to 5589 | 0.01 mag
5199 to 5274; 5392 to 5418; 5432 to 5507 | 0.01 mag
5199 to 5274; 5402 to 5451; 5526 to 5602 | -0.03 mag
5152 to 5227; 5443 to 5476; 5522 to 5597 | -0.07 mag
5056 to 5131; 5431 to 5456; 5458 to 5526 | 0.01 mag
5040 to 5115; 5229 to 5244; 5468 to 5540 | -0.11 mag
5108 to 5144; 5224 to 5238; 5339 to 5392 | -0.07 mag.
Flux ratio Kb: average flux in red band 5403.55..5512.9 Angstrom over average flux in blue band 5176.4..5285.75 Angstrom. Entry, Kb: 1.28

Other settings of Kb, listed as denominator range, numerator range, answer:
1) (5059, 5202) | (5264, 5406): 1.50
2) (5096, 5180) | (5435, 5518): 1.64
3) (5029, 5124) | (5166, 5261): 1.06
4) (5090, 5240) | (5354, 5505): 1.52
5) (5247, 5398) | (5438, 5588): 1.09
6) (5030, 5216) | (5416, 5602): 1.59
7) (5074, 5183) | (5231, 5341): 1.48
